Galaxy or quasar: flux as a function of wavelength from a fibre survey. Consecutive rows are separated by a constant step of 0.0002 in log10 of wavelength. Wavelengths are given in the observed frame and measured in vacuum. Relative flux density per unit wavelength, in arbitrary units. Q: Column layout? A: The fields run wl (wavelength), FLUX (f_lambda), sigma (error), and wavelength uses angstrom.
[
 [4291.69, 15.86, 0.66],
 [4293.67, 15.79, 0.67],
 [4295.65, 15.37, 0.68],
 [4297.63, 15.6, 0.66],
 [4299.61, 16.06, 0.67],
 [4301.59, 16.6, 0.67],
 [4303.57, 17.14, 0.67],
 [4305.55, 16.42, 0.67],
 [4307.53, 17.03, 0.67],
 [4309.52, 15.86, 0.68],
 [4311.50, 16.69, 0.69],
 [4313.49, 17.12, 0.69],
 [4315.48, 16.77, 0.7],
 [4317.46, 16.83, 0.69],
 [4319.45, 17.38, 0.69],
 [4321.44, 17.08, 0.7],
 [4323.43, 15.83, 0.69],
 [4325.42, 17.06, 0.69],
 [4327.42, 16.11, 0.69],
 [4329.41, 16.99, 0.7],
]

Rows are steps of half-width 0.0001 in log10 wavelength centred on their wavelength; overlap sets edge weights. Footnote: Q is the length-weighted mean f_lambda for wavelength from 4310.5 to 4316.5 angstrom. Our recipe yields 16.9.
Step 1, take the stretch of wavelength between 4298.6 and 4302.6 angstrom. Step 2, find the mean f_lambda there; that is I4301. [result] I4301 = 16.3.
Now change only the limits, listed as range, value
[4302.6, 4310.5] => 16.6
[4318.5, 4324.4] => 16.8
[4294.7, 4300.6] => 15.7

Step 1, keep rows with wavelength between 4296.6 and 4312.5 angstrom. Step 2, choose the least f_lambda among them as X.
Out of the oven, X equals 15.6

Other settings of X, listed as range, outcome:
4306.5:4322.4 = 15.86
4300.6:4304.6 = 16.6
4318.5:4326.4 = 15.83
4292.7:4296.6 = 15.37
